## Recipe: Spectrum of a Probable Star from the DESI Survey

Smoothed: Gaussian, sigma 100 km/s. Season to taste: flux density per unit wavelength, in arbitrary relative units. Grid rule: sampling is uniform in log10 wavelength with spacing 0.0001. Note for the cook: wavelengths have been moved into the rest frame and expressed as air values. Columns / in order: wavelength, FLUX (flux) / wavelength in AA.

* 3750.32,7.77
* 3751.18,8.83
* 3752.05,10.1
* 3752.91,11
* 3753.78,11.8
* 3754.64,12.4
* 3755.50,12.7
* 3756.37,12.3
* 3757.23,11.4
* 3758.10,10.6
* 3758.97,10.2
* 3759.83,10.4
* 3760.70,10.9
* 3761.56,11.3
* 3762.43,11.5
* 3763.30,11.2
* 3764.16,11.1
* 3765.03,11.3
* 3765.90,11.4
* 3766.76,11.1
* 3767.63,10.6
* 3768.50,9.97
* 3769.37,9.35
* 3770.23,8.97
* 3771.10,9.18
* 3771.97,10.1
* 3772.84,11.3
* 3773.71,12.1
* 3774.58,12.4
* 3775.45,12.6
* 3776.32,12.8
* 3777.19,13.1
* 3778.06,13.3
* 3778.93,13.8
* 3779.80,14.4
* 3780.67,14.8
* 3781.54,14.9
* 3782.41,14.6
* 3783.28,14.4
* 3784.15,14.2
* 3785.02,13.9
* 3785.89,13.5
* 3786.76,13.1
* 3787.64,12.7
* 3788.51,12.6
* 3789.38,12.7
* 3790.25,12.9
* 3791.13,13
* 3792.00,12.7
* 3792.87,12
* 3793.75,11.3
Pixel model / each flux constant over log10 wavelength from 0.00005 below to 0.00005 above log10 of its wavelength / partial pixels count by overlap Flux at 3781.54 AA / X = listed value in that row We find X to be 14.9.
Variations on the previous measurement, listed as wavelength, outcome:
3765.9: 11.4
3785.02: 13.9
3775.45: 12.6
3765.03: 11.3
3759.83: 10.4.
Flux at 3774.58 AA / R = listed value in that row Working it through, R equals 12.4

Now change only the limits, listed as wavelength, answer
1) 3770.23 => 8.97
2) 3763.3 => 11.2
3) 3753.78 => 11.8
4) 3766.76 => 11.1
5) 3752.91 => 11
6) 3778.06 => 13.3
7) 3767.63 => 10.6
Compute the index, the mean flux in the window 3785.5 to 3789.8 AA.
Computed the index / 12.9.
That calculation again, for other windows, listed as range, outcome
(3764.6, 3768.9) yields 10.9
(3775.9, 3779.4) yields 13.3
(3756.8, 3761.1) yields 10.7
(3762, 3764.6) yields 11.3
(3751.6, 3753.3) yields 10.5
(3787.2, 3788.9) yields 12.6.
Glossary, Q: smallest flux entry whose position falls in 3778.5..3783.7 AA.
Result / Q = 13.8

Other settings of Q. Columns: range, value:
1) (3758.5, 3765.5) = 10.2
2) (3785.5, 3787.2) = 13.1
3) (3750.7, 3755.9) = 8.83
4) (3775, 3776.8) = 12.6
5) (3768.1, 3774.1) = 8.97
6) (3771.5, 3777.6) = 10.1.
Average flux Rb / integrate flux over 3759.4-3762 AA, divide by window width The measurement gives 10.9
